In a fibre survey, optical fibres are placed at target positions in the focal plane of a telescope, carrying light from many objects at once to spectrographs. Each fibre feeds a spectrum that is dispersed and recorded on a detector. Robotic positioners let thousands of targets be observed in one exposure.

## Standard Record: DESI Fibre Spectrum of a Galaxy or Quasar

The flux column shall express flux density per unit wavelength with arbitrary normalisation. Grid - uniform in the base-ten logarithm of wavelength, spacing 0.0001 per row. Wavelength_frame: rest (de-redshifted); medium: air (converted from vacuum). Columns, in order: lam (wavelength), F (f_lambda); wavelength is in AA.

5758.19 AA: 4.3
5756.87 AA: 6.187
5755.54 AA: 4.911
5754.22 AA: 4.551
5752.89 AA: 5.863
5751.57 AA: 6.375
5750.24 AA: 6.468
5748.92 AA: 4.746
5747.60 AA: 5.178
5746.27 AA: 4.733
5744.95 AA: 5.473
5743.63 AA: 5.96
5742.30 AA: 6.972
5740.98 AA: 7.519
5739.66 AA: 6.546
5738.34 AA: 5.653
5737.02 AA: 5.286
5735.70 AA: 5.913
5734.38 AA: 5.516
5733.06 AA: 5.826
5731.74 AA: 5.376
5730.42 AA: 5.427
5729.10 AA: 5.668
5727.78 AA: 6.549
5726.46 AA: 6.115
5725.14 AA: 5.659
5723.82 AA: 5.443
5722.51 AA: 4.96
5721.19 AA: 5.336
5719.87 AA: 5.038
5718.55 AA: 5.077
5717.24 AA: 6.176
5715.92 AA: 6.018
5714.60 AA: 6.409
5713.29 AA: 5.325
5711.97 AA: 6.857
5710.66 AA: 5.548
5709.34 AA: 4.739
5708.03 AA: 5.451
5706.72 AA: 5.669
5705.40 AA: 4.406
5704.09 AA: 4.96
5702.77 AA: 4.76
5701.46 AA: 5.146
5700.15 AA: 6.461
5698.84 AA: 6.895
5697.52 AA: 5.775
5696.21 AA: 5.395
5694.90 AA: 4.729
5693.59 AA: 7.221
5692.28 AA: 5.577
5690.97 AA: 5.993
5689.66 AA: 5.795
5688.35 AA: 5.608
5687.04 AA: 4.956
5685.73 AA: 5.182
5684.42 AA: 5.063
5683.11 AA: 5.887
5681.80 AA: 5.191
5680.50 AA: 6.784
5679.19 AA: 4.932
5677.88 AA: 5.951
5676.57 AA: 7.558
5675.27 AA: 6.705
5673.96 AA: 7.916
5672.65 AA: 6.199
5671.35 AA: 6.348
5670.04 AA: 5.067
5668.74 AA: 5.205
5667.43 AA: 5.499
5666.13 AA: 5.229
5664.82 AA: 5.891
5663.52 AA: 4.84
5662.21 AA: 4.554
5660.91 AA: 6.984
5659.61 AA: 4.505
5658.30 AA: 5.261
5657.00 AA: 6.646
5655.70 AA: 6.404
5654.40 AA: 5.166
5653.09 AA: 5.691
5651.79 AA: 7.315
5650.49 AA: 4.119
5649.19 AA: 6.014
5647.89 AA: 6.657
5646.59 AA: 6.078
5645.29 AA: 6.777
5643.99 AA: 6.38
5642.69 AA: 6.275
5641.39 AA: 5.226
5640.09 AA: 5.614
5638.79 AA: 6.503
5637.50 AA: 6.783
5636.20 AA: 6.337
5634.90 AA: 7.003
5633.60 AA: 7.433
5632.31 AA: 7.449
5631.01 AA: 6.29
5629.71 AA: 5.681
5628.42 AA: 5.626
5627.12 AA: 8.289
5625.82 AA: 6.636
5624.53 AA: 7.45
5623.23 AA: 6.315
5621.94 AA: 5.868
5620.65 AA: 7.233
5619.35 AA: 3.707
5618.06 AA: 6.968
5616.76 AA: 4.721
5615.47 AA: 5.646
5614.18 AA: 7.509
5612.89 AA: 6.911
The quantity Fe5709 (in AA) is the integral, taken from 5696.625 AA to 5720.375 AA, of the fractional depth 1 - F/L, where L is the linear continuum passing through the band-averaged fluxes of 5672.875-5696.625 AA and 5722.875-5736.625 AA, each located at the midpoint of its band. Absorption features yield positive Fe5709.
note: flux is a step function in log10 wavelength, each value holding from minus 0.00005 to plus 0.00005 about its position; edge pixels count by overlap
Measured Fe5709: 0.9 AA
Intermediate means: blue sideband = 5.92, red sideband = 5.72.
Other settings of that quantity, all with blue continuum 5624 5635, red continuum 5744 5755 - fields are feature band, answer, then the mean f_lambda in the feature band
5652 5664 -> 1.6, 5.63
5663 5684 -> 1.3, 5.95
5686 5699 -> 0.8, 5.73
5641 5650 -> 0.6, 6.19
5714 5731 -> 0.2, 5.68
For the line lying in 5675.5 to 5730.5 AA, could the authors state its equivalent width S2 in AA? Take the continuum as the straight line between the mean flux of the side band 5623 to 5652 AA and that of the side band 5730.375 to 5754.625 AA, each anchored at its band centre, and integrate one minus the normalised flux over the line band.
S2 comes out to 3.24 AA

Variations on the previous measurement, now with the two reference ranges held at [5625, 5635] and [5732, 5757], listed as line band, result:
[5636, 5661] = 2.4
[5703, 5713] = 1.2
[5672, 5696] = 1.4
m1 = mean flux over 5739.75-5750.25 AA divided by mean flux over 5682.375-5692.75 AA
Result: 1.1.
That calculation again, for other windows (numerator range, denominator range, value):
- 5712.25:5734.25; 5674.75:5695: 0.97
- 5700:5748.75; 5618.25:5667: 0.92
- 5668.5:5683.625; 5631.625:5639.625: 0.90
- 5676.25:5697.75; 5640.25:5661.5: 0.96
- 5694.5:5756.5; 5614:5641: 0.88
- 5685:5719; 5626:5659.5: 0.90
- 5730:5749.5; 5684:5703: 1.02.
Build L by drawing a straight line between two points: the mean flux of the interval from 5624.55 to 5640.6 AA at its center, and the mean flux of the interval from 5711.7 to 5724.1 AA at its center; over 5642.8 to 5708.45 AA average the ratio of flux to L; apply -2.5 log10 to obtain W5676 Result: 0.07 mag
